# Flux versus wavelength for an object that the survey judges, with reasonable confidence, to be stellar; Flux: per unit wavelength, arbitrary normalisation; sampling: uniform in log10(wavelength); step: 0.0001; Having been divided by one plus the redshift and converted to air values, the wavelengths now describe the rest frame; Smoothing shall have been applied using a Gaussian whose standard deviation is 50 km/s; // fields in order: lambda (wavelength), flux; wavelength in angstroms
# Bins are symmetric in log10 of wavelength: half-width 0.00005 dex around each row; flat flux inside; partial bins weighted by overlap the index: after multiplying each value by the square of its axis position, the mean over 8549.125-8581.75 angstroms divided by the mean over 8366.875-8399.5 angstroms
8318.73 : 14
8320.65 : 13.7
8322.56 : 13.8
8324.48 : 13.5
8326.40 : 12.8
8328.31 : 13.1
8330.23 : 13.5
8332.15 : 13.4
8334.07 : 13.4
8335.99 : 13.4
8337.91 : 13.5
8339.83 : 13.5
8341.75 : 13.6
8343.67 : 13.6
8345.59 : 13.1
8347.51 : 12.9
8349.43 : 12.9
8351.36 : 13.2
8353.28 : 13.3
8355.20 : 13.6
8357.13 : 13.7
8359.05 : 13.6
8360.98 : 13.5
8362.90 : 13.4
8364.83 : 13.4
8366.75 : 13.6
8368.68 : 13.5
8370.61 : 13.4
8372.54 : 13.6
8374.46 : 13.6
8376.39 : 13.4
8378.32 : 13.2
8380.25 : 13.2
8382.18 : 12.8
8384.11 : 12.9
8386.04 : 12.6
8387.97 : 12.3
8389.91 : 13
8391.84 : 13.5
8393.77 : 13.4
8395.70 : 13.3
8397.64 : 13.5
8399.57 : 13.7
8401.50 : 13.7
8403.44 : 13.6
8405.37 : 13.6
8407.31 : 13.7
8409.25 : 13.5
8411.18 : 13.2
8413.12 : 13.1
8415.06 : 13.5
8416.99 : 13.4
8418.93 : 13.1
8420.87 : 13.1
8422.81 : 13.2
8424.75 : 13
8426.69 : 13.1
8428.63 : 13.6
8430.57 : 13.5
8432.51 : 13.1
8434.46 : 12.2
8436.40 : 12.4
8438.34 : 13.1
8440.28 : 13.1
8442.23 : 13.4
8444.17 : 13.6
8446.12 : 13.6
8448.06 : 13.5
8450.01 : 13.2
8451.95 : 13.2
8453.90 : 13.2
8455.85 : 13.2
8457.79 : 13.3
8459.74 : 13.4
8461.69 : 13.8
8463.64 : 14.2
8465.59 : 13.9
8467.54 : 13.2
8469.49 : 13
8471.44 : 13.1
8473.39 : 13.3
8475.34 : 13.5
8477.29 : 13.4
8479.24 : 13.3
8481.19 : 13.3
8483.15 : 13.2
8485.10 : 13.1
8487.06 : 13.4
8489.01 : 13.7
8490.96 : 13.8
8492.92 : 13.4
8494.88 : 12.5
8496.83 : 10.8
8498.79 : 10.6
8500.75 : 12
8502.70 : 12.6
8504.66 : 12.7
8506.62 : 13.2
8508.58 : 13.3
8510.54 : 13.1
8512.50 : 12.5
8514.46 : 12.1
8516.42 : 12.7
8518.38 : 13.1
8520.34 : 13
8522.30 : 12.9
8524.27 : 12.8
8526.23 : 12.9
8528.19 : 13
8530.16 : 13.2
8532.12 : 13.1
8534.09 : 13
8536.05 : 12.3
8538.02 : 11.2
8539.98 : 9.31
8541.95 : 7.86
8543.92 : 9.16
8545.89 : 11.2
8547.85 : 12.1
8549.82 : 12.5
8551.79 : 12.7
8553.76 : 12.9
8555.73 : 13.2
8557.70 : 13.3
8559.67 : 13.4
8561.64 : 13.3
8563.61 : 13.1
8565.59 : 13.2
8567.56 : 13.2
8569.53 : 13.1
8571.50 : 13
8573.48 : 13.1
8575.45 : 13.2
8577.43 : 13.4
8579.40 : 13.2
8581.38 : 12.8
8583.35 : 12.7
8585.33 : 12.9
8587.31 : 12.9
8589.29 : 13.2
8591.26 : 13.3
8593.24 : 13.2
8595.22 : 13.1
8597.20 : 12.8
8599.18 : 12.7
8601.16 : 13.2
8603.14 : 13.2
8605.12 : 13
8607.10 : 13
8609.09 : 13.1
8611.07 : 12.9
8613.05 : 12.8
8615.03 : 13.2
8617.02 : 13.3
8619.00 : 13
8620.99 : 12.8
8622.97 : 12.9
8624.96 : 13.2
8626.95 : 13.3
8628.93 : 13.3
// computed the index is 1.03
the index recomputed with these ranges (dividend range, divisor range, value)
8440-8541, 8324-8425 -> 1.00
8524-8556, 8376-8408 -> 0.93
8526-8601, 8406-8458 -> 0.98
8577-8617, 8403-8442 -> 1.03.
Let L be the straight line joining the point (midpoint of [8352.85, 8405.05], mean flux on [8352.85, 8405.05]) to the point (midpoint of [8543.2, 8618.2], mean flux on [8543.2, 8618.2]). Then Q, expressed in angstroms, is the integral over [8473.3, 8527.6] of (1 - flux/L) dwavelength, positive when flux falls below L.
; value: 0.9 angstroms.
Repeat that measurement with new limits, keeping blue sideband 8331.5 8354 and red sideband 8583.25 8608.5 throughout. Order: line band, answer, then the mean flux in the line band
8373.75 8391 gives 0.4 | 13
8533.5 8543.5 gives 1.9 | 10.6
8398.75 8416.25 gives -0.4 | 13.5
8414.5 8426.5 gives 0.0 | 13.2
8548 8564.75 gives 0.1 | 13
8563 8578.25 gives -0.1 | 13.2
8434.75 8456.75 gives 0.0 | 13.2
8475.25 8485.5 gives -0.1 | 13.3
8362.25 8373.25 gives -0.2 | 13.5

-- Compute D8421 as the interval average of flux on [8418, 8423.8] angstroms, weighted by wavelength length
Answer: 13.1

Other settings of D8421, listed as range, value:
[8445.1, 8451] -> 13.4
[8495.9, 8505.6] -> 11.7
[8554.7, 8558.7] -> 13.2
